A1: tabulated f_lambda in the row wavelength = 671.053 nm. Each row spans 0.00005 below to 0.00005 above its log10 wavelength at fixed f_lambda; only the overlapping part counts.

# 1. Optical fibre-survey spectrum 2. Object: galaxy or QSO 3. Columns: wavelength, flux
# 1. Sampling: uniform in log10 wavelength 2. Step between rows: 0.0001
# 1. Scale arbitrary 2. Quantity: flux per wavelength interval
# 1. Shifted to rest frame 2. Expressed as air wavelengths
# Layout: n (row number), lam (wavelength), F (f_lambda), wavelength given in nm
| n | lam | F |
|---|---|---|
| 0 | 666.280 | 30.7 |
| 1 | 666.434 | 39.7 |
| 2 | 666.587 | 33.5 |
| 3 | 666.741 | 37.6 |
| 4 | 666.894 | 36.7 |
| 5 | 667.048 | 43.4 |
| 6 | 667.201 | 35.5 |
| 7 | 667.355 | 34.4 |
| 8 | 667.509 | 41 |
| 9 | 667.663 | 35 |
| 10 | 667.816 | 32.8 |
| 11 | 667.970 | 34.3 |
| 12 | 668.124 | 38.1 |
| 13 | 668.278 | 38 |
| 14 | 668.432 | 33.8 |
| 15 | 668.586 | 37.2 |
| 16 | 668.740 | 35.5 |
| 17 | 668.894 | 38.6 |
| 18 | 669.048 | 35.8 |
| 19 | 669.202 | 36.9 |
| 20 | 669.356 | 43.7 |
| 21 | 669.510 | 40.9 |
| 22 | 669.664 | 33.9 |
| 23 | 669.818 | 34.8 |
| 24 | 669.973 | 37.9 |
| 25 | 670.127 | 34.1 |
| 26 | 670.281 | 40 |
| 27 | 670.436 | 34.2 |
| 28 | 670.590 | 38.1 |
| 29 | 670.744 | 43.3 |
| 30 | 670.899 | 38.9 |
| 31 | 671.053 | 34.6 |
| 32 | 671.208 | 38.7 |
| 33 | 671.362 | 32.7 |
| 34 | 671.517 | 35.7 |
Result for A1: 34.6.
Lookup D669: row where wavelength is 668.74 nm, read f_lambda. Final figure 35.5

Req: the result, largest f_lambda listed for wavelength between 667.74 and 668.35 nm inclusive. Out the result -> 38.1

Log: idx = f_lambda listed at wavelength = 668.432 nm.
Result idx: 33.8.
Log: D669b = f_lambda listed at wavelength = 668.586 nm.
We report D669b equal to 37.2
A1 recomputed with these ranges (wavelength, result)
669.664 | 33.9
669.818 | 34.8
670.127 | 34.1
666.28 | 30.7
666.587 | 33.5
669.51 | 40.9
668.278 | 38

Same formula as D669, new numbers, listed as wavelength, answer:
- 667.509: 41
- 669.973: 37.9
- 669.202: 36.9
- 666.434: 39.7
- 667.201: 35.5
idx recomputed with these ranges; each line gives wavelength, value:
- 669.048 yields 35.8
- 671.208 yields 38.7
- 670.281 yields 40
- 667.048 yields 43.4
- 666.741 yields 37.6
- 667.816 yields 32.8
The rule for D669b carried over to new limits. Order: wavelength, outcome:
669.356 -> 43.7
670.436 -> 34.2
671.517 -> 35.7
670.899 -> 38.9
